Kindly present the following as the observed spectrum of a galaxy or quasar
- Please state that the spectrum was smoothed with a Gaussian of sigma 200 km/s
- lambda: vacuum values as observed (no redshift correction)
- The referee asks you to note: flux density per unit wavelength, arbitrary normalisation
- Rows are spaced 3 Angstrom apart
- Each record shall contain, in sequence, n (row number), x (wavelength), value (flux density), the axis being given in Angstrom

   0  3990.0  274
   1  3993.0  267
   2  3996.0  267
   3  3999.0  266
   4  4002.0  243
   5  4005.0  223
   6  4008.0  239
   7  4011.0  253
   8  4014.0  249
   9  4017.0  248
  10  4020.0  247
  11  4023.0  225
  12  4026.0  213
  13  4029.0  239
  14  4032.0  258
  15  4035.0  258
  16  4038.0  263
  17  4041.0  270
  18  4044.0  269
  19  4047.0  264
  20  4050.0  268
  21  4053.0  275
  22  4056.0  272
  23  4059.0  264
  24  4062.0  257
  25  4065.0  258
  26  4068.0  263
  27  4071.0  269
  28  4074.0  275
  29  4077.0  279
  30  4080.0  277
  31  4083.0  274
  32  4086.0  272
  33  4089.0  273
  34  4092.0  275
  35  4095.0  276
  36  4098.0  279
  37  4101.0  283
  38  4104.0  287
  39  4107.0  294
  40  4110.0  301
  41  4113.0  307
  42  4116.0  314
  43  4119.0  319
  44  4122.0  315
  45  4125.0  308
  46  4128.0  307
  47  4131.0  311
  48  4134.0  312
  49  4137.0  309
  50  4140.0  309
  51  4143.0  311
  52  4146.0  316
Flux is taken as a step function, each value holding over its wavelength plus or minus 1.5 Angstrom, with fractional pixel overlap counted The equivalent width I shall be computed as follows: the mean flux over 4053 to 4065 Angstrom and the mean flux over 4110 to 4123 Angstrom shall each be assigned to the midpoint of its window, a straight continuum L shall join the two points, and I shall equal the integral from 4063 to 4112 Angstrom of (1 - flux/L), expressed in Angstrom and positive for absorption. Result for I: 1.87 Angstrom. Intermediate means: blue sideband 265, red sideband 312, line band 277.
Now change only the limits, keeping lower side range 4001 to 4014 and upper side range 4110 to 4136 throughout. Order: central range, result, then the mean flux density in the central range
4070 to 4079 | 0.2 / 275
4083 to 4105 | 1.2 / 277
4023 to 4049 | 0.5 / 253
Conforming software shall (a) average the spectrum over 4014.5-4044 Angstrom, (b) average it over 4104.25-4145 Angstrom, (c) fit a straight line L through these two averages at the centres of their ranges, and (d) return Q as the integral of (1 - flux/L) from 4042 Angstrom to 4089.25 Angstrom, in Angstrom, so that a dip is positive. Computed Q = 0.3 Angstrom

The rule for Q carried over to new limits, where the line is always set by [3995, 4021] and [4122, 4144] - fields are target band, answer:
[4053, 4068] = 0.5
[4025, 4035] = 0.7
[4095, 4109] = 0.4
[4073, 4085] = 0.3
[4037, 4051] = -0.1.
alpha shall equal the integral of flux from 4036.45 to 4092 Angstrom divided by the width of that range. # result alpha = 269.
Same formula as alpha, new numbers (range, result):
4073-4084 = 276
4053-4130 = 284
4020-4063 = 256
